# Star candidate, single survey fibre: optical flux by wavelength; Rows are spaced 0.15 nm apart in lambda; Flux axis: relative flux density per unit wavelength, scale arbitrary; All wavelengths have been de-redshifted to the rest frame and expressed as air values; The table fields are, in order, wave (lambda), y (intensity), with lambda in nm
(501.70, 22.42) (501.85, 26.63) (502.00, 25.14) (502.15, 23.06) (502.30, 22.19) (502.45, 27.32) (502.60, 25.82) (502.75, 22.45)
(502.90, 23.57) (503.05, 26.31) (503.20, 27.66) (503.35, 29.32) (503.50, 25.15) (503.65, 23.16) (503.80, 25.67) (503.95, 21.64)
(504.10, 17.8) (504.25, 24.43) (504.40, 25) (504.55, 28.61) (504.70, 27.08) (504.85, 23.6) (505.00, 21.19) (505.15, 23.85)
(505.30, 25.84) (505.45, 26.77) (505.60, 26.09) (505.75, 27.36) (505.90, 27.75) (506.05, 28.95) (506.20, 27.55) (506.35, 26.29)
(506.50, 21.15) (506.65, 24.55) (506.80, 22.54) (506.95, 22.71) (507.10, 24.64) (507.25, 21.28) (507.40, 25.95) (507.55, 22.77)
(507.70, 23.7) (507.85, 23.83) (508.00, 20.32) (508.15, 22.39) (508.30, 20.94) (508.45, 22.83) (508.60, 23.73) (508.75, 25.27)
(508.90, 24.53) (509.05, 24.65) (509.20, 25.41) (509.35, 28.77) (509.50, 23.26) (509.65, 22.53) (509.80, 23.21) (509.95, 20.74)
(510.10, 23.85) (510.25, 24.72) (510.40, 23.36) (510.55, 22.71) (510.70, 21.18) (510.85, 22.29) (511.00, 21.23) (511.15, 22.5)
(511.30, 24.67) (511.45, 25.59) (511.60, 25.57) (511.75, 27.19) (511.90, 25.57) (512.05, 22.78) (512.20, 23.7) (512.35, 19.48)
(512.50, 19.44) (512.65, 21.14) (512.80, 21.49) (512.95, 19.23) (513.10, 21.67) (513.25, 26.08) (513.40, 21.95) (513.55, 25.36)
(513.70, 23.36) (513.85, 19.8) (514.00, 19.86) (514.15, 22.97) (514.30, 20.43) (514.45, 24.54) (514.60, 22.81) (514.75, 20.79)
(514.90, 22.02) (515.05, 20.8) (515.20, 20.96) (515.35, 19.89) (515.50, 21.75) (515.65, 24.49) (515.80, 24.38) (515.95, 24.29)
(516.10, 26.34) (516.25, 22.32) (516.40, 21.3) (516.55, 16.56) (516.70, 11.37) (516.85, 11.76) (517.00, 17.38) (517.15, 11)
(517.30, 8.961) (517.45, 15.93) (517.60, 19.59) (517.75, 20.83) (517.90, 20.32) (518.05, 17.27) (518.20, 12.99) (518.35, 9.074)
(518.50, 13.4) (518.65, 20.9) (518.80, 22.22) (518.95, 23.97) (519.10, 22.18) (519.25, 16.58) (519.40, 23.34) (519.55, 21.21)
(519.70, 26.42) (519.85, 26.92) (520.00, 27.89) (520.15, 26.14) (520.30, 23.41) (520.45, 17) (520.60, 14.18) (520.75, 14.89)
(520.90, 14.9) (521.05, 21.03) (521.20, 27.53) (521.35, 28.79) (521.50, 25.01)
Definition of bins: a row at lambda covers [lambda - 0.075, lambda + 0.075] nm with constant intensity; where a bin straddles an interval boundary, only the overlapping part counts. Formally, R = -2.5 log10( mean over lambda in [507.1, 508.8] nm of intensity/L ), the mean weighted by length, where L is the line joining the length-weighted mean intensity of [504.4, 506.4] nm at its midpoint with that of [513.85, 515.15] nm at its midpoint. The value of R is 0.08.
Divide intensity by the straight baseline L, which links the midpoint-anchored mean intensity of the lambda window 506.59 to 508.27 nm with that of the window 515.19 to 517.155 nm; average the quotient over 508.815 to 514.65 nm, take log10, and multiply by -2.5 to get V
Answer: -0.08 mag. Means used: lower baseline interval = 23.1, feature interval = 23.1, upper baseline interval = 19.8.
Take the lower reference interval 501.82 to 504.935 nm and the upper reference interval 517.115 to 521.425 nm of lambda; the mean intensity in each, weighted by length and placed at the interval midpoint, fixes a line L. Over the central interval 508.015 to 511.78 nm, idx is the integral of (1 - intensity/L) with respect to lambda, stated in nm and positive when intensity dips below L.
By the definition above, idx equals -0.15 nm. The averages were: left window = 24.8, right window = 19.7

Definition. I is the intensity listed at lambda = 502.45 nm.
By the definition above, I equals 27.32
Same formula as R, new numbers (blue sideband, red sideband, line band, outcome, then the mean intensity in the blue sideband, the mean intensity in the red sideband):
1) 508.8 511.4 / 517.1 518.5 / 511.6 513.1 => -0.06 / 23.5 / 15.1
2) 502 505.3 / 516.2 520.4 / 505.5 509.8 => -0.06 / 24.6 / 18.9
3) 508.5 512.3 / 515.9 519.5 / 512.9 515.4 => -0.06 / 23.9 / 17.9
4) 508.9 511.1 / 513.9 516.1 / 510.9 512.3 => -0.05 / 23.4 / 22.3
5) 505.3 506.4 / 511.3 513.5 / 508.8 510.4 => 0.03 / 27.2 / 23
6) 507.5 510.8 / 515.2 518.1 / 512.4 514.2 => -0.05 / 23.4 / 18.8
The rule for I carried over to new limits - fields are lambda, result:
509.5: 23.26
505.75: 27.36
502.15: 23.06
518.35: 9.074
